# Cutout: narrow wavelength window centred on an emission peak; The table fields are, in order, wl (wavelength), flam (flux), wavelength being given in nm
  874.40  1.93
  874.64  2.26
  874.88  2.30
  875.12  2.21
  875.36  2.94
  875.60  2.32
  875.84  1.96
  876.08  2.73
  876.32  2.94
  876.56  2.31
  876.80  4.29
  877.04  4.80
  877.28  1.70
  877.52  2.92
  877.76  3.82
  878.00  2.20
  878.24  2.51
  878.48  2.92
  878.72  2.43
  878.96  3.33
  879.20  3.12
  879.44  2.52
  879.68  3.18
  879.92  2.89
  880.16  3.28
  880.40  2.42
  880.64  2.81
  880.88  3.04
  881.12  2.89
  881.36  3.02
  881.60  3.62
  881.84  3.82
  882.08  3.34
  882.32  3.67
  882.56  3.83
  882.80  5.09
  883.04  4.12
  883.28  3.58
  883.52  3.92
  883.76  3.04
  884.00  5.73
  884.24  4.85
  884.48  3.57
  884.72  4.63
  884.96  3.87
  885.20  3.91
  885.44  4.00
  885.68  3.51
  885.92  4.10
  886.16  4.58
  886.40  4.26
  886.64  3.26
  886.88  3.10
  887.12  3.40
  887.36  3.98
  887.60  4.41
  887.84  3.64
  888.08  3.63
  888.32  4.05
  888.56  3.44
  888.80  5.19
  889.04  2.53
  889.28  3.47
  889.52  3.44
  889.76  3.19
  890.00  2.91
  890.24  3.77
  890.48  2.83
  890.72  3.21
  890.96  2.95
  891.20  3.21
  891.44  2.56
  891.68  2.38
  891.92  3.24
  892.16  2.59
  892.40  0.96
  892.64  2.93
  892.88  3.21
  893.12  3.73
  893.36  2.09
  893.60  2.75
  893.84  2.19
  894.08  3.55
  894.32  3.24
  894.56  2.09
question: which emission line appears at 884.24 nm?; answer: Mg II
